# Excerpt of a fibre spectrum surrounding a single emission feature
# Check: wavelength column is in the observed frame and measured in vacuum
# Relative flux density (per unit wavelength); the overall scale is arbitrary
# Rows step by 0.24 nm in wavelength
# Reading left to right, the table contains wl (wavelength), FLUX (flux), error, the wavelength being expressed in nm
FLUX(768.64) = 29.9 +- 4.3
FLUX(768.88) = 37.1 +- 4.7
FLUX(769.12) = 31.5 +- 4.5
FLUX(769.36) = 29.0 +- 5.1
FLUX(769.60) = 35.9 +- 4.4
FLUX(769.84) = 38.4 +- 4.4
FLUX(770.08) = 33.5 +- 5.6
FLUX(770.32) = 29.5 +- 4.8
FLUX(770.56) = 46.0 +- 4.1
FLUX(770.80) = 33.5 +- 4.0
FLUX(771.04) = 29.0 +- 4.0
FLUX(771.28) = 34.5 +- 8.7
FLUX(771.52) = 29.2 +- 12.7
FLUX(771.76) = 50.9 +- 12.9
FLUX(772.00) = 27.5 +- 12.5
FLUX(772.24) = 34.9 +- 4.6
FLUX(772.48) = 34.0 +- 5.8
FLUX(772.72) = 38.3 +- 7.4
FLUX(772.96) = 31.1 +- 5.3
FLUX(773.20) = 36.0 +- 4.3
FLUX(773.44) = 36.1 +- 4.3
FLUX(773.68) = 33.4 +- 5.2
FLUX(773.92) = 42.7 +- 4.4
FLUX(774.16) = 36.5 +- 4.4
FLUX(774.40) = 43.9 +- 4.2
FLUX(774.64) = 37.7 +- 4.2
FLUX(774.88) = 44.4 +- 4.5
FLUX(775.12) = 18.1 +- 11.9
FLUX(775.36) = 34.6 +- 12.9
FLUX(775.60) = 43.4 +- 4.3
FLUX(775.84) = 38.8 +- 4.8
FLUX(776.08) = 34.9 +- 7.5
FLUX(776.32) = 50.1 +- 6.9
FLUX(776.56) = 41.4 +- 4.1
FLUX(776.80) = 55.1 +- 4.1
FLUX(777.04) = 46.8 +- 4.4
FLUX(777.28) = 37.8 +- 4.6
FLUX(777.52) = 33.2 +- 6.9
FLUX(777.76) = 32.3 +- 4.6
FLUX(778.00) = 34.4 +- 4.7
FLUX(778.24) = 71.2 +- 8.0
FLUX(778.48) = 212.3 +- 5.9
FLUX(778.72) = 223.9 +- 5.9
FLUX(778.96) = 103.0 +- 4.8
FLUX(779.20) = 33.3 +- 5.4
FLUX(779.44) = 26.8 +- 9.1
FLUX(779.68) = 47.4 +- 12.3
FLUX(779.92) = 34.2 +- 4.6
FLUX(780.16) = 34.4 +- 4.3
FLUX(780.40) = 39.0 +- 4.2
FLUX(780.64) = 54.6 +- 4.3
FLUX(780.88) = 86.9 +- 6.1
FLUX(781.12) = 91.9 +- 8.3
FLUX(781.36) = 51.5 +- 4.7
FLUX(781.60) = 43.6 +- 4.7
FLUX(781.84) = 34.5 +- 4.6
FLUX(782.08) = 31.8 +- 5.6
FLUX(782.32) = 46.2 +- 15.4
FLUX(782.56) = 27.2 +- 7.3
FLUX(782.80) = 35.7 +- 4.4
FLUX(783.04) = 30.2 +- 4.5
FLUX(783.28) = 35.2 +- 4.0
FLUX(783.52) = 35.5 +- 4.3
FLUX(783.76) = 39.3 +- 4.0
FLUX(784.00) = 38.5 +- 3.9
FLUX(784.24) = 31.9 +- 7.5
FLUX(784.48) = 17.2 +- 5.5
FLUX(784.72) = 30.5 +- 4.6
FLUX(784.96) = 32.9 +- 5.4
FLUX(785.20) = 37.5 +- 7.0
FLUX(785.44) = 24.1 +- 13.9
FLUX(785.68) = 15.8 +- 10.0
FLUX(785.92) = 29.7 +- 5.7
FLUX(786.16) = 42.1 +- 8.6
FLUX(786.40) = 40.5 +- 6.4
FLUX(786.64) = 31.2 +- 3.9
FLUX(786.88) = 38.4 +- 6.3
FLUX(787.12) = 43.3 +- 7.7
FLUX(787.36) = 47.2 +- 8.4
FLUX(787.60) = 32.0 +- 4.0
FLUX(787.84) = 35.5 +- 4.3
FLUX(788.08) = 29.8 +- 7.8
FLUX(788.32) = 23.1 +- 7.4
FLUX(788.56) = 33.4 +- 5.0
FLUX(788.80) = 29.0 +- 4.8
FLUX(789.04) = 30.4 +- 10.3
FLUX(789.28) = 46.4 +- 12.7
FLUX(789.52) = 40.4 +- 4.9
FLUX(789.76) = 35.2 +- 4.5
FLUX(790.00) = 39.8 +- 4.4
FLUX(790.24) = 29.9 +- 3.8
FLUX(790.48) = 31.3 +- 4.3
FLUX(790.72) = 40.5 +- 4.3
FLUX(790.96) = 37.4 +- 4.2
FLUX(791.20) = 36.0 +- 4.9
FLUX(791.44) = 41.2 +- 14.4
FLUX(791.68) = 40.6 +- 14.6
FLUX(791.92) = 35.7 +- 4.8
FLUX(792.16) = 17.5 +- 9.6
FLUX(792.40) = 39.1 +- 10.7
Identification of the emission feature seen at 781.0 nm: [N II]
